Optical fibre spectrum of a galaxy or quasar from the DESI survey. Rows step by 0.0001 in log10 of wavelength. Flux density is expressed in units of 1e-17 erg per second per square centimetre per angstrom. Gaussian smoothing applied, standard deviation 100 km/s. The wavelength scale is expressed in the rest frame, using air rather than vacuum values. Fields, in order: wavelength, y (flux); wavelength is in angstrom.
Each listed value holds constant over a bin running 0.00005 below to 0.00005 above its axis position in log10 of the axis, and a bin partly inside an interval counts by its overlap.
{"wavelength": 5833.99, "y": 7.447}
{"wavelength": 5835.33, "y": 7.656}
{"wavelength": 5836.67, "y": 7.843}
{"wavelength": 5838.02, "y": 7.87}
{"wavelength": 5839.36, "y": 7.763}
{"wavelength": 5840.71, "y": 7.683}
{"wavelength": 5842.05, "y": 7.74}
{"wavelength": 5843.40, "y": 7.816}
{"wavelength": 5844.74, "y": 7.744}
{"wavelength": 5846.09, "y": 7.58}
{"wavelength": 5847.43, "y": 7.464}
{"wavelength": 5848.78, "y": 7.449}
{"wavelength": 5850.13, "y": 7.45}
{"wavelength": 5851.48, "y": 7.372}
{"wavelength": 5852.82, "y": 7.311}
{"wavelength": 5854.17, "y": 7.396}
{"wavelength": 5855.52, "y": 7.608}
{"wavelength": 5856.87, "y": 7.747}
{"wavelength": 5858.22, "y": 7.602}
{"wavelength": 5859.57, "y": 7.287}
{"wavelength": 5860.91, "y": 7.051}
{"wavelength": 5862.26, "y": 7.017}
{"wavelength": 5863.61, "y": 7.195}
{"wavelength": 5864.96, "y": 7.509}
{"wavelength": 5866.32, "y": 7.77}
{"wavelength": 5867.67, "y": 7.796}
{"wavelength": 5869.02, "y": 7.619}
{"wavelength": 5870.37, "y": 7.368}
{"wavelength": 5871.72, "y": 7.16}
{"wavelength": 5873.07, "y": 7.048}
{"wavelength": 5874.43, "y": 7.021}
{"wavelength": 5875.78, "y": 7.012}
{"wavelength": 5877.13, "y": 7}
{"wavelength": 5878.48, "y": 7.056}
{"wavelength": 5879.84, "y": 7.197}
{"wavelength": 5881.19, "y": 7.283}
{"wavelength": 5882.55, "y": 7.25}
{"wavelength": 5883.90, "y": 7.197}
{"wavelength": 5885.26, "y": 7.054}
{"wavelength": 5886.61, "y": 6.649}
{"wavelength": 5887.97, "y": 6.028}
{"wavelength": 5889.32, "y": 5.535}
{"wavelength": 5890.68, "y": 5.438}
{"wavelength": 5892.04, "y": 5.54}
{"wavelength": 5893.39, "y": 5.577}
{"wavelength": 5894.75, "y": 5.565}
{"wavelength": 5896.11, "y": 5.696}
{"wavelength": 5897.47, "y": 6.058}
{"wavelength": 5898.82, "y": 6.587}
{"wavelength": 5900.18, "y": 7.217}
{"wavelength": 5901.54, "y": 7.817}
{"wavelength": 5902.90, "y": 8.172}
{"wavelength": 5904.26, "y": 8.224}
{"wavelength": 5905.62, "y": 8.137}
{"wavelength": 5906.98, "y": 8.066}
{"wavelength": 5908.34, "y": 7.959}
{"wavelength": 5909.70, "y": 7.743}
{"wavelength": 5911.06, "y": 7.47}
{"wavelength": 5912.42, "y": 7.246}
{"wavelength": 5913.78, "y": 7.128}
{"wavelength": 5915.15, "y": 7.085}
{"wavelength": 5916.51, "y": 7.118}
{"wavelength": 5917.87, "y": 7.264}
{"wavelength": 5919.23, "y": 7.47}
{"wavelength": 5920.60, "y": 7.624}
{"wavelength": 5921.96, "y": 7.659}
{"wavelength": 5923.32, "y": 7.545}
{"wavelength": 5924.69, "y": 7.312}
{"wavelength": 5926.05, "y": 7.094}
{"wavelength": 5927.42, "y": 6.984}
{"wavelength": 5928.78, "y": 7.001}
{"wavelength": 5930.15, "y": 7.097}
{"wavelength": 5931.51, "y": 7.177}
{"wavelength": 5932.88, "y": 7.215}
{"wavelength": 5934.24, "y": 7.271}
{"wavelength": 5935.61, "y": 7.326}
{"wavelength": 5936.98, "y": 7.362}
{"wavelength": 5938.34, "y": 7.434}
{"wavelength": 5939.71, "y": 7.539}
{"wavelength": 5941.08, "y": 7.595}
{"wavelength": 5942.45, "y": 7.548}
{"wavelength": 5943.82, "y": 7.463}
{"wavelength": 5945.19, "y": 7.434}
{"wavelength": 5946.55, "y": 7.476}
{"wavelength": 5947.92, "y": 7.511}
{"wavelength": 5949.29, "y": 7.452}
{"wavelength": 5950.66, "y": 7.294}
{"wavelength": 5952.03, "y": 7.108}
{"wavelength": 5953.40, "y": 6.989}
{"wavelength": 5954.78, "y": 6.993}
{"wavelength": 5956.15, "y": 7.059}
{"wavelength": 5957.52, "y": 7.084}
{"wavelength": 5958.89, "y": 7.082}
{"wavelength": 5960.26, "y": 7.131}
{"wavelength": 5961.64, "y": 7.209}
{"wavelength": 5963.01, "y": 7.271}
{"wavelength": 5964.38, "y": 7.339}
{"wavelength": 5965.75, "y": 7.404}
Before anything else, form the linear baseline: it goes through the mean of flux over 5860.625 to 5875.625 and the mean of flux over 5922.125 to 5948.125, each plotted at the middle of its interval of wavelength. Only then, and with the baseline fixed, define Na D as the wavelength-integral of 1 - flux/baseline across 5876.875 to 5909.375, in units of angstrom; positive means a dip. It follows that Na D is 2.1 angstrom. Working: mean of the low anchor 7.32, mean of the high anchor 7.34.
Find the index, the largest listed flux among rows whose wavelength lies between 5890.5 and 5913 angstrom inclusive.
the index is 8.224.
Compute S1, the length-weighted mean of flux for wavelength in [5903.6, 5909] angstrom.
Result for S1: 8.1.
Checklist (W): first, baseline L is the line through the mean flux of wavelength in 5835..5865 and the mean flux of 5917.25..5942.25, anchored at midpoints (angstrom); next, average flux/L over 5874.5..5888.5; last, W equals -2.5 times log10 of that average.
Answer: 0.07 mag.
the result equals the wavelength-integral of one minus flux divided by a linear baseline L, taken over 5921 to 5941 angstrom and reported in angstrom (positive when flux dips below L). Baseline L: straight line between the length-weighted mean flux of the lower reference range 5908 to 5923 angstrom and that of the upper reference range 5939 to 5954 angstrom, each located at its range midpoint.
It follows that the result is 0.3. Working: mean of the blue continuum 7.43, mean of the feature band 7.3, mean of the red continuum 7.4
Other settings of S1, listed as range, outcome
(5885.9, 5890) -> 6.09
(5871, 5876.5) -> 7.07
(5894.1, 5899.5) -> 5.98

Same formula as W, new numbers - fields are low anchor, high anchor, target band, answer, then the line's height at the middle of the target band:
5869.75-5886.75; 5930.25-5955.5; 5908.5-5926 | -0.022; 7.25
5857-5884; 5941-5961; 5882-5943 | 0.028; 7.28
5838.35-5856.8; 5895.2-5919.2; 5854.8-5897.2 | 0.088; 7.46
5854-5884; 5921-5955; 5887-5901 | 0.223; 7.32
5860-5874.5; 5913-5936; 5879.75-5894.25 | 0.146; 7.31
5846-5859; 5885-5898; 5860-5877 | -0.072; 6.83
